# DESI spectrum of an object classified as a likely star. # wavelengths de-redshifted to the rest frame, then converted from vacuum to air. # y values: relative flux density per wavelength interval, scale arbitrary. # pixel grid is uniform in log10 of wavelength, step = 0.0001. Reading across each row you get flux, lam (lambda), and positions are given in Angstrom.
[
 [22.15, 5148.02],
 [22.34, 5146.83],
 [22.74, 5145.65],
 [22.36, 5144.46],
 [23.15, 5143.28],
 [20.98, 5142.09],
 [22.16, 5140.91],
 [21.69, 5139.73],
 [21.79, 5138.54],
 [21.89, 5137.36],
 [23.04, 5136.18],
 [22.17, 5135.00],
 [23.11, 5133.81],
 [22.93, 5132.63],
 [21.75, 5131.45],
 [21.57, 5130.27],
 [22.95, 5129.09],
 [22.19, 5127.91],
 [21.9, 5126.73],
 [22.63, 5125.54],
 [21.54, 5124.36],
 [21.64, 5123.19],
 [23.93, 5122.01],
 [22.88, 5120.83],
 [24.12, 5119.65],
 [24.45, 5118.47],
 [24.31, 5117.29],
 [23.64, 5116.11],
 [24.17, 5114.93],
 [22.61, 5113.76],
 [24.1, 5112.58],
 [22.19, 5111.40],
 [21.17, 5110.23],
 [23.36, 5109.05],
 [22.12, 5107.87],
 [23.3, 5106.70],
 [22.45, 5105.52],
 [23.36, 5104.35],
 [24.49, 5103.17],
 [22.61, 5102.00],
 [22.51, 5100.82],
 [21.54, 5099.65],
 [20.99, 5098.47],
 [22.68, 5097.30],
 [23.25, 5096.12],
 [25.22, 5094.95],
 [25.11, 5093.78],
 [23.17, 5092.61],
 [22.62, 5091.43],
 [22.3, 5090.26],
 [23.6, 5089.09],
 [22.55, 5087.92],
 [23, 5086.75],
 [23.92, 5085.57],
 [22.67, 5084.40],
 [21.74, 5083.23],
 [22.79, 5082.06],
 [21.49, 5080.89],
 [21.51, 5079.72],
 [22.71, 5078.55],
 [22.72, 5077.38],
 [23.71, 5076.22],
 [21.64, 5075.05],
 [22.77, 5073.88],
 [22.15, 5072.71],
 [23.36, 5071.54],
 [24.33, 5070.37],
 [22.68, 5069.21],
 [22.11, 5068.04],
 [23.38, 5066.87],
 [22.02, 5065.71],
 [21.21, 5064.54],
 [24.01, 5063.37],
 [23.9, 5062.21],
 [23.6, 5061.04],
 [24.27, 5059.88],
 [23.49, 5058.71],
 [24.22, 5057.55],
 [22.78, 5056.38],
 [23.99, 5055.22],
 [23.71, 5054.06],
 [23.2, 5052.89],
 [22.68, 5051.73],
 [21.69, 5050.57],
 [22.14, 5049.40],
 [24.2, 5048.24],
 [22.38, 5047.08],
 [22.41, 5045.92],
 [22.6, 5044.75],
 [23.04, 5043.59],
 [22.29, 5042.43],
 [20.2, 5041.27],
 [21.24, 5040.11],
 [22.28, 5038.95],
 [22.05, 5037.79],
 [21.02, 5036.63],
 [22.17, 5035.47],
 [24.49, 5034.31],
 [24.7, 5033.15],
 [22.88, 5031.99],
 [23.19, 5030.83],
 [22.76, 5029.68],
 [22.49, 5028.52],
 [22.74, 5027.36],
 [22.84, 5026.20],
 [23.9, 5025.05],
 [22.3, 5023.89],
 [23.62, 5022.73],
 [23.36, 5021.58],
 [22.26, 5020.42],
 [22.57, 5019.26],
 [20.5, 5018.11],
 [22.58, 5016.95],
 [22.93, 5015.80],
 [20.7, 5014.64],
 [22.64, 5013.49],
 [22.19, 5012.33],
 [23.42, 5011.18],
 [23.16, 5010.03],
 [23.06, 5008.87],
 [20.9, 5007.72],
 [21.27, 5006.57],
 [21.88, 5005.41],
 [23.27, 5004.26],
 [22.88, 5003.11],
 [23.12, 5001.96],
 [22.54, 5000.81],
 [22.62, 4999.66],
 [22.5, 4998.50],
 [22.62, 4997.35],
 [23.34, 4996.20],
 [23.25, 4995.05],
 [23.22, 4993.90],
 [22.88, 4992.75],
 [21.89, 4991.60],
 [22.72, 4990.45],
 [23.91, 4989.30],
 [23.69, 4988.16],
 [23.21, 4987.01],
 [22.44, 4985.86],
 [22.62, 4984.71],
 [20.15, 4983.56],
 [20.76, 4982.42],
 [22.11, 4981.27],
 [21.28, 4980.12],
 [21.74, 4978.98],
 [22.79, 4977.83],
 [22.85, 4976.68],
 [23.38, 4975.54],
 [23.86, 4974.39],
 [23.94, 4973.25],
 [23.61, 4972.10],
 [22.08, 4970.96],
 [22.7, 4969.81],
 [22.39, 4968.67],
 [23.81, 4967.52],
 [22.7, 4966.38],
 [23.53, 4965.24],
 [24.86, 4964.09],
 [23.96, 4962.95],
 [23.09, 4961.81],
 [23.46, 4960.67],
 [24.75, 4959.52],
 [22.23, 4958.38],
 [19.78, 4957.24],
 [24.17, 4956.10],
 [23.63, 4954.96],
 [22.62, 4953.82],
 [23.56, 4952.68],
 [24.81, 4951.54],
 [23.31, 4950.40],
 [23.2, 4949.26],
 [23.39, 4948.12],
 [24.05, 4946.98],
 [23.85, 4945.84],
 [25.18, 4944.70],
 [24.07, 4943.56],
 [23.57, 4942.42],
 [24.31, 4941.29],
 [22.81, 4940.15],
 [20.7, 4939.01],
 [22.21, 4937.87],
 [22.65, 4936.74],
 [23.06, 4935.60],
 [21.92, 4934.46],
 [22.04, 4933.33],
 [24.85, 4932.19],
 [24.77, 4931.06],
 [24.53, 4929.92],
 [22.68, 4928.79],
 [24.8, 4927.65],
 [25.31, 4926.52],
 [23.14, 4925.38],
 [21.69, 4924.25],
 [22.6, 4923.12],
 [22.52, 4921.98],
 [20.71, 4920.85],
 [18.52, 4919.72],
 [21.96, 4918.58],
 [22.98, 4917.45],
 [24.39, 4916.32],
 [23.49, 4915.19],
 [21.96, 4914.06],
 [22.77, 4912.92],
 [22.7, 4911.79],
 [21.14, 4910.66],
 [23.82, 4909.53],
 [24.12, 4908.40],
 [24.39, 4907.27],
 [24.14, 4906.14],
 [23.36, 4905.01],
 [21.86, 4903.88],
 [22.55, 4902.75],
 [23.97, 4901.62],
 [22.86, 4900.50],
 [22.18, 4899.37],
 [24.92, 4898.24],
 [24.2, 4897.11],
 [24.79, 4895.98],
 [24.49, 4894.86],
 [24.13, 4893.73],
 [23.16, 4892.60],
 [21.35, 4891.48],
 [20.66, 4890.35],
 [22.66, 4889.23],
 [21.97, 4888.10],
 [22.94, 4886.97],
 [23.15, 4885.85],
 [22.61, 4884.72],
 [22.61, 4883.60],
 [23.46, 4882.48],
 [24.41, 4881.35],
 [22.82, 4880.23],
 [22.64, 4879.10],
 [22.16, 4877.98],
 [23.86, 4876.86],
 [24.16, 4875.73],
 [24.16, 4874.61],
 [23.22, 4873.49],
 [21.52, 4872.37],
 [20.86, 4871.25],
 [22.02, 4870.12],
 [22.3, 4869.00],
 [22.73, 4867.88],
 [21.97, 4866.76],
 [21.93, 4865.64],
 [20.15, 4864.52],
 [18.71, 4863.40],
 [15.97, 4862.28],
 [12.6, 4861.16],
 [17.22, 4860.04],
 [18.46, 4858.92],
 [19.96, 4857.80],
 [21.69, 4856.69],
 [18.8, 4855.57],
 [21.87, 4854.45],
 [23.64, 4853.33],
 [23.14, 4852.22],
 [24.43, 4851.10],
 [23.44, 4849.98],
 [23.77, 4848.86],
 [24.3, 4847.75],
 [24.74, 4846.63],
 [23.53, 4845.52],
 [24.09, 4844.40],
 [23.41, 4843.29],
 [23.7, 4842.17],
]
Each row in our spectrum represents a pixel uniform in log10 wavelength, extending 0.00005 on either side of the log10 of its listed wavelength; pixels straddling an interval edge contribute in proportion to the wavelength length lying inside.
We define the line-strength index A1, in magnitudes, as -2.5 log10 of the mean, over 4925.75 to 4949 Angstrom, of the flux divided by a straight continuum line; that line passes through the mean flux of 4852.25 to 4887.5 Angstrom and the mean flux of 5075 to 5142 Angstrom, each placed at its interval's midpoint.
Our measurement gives -0.08 mag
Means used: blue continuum 21.5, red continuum 22.8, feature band 23.5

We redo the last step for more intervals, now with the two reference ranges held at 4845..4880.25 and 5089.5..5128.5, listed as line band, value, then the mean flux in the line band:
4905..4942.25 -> -0.05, 22.9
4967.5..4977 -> -0.04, 23.1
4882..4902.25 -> -0.06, 23.1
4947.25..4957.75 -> -0.05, 23.2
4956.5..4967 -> -0.05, 23.2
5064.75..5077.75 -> 0.00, 22.8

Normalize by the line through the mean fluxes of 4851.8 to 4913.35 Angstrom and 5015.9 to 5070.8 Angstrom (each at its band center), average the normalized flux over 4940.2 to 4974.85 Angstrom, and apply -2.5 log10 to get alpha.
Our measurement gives -0.05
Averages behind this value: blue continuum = 22.2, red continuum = 22.8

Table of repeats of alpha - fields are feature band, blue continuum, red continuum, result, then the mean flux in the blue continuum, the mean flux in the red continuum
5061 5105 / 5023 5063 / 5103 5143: 0.00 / 22.9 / 22.7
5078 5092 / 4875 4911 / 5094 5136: 0.02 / 23.2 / 22.9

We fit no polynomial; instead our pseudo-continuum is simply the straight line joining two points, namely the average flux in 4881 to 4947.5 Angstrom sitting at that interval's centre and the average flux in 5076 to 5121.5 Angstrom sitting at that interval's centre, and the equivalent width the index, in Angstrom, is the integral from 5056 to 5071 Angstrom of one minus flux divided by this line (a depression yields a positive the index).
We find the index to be -0.1 Angstrom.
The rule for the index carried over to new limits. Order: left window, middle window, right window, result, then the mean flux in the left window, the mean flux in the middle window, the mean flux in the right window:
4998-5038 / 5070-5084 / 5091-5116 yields 0.2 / 22.6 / 22.5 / 23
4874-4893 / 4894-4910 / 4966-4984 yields -0.6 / 22.9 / 23.7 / 22.5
